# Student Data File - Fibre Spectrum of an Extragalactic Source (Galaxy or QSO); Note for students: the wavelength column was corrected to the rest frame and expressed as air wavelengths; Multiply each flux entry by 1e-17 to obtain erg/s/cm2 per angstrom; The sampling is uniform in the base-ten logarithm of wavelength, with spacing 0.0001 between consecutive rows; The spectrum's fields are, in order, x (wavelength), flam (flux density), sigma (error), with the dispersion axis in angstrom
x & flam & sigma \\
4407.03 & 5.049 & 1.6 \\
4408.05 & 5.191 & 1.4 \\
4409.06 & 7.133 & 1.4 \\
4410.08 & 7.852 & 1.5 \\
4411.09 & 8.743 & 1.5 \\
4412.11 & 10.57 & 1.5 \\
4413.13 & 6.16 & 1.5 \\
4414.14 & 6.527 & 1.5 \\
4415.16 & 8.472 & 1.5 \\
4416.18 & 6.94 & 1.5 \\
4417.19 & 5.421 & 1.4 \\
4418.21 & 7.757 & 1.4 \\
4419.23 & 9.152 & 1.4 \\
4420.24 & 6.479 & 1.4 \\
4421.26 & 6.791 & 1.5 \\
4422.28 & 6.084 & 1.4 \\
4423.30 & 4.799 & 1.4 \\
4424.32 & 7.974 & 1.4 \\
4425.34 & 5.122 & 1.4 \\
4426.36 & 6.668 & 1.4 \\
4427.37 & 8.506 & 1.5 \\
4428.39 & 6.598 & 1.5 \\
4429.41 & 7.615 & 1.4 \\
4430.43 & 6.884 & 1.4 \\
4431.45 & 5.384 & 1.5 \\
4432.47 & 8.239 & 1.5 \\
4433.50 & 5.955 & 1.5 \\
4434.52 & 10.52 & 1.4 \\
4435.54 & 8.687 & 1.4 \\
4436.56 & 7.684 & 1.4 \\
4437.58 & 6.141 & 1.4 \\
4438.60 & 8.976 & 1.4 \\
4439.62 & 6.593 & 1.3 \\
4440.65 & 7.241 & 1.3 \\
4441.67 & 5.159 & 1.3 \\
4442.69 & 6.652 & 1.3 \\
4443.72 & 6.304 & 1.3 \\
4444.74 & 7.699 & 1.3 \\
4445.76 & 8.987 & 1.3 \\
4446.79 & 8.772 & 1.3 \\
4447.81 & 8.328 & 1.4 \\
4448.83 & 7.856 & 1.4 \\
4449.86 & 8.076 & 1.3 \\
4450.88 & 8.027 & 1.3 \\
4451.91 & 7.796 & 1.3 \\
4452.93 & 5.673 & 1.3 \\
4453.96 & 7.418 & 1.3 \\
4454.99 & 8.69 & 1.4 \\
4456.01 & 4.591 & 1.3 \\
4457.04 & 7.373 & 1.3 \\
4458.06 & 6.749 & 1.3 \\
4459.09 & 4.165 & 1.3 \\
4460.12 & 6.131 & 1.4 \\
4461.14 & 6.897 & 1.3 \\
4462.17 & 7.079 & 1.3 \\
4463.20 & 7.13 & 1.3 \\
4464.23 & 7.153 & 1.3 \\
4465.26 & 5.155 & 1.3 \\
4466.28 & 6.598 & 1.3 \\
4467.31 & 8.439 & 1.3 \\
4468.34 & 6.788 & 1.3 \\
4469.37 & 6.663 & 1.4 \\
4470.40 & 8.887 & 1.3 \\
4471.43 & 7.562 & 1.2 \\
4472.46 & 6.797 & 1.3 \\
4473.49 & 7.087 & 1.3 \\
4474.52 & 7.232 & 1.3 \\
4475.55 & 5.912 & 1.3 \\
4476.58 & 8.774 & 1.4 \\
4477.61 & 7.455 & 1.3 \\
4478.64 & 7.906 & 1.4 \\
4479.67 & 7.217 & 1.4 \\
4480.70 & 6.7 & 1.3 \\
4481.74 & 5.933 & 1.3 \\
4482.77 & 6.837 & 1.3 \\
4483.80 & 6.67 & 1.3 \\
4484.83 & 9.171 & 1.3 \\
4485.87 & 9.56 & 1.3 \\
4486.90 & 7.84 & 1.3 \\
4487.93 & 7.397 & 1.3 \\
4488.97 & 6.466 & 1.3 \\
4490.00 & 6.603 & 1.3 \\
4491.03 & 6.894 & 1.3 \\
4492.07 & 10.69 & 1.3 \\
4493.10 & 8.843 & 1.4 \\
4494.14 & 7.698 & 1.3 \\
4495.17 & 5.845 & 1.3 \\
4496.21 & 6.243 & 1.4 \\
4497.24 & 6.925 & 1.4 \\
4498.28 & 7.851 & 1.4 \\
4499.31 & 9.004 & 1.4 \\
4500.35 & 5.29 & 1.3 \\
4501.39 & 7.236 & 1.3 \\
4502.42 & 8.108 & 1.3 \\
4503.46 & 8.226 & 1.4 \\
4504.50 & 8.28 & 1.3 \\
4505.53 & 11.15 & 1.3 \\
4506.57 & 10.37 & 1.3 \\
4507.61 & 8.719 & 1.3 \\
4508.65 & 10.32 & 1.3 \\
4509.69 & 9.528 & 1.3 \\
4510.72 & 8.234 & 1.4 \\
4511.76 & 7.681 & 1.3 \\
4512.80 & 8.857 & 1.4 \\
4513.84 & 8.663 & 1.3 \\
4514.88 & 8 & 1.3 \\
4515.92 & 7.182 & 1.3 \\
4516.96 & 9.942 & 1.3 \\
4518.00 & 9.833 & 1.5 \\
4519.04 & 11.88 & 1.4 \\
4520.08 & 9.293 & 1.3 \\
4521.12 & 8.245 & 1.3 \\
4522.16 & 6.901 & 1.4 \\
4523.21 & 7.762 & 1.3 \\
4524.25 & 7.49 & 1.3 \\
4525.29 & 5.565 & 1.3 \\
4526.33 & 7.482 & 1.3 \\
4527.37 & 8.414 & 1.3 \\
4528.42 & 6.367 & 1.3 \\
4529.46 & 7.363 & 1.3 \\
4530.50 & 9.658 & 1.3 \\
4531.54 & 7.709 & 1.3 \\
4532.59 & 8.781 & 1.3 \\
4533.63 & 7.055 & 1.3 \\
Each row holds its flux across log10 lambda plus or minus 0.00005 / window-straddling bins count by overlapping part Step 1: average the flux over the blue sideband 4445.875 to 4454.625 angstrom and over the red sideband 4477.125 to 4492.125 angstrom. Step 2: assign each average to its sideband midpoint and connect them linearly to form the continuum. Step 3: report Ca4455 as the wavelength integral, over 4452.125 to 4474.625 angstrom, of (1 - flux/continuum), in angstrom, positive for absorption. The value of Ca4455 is 2.5 angstrom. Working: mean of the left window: 7.81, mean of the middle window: 6.84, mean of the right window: 7.46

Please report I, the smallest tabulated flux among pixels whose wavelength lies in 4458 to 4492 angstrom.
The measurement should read 4.165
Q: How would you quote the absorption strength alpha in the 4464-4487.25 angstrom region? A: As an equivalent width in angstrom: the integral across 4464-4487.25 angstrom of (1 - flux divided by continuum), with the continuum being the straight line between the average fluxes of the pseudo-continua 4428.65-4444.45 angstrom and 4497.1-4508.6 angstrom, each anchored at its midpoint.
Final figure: 1.8 angstrom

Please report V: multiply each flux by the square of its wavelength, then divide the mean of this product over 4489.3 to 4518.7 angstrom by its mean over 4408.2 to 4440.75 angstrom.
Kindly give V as 1.2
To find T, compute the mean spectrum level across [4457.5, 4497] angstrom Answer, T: 7.19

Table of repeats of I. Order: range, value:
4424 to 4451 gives 5.122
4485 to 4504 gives 5.29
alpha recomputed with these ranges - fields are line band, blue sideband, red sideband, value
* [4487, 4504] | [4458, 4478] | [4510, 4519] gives 1.1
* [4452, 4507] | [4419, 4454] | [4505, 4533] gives 4.2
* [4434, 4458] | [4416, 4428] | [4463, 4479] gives -1.8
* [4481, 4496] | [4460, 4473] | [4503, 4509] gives 1.5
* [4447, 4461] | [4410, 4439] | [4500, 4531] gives 1.2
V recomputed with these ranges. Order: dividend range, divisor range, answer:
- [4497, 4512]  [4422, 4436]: 1.24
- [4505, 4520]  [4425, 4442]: 1.34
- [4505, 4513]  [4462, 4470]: 1.39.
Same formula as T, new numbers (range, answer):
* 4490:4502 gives 7.47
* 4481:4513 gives 8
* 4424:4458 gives 7.33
